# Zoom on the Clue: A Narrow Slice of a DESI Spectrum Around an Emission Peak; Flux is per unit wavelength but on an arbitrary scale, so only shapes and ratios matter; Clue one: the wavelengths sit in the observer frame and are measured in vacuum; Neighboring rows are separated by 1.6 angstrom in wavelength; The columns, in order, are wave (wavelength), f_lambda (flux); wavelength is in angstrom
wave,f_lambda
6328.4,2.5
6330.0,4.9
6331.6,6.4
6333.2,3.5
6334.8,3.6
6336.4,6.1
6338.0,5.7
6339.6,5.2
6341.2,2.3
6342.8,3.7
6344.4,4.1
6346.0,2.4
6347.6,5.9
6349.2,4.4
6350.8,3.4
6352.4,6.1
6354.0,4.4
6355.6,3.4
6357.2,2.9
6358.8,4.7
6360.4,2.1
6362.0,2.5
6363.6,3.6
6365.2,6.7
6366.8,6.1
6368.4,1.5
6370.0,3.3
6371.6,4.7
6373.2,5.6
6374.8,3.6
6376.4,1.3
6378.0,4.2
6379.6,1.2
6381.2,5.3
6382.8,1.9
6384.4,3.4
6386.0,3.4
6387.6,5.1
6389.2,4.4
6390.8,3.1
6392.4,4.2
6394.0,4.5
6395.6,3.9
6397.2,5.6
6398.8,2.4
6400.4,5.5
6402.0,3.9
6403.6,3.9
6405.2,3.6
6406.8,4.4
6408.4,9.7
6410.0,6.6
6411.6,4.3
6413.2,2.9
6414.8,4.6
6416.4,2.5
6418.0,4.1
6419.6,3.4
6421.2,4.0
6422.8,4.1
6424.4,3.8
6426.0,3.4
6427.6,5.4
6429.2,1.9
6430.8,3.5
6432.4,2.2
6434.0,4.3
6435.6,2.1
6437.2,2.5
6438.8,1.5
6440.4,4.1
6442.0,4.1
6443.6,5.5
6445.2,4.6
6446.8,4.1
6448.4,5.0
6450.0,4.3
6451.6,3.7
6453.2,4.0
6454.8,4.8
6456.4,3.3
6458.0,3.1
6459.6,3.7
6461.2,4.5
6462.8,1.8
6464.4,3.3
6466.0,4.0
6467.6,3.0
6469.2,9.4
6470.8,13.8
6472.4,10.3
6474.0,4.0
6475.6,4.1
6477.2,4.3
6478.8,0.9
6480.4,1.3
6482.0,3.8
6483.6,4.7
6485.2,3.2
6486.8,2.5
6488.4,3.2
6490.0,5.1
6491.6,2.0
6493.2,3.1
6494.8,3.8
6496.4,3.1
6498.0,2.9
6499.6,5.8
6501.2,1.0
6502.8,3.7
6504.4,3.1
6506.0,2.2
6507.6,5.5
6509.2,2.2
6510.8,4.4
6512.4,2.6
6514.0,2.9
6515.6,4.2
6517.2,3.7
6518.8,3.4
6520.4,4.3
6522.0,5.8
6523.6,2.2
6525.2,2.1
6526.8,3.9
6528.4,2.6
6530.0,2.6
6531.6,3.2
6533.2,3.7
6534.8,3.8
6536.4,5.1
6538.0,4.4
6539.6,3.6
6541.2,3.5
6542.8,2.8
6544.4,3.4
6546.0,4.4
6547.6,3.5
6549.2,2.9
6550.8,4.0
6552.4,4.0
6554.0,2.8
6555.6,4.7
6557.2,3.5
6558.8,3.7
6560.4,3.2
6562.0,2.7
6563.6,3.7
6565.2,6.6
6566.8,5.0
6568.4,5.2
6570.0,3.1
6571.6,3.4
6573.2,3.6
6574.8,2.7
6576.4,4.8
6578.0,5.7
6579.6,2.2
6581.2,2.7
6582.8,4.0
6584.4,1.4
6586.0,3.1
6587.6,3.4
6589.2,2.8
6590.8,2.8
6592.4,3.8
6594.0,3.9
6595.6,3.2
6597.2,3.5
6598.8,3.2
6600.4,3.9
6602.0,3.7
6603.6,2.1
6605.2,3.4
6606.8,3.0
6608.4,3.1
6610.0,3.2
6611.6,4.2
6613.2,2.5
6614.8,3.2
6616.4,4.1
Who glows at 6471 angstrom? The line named [O III] 5007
